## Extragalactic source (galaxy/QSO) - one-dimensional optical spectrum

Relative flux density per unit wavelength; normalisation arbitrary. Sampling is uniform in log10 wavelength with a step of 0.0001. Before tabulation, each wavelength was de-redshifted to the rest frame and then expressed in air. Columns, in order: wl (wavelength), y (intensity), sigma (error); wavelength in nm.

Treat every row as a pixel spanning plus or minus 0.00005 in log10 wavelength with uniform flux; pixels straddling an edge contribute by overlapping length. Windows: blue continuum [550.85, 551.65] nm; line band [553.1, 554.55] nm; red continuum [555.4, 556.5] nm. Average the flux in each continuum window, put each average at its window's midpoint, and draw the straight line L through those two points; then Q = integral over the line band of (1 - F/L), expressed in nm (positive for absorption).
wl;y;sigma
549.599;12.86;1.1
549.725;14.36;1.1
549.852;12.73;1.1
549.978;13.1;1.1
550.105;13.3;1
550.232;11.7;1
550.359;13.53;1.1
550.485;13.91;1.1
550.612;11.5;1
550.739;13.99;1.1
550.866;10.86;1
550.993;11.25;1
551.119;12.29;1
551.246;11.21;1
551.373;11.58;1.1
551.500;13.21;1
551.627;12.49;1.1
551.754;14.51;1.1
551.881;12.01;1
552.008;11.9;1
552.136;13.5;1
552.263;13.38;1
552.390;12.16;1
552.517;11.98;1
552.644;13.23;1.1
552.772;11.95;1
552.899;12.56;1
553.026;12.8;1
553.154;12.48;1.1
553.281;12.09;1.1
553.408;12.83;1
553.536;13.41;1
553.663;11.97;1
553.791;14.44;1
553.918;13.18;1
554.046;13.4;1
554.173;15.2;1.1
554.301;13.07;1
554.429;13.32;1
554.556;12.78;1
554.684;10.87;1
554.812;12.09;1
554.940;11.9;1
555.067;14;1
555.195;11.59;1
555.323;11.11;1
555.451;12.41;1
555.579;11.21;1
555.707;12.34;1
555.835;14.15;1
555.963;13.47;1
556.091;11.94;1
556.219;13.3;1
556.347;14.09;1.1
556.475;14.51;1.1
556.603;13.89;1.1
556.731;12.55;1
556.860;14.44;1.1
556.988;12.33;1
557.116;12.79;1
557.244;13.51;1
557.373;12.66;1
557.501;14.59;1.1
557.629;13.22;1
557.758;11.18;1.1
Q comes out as -0.08 nm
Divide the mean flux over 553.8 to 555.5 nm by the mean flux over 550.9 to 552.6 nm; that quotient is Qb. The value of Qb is 1.03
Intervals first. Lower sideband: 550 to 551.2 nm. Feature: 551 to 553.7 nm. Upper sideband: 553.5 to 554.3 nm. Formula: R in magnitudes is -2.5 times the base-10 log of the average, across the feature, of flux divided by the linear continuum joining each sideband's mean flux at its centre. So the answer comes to 0.04 mag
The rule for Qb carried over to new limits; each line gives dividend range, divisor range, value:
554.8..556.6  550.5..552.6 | 1.03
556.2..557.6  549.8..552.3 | 1.07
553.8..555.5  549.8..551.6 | 1.02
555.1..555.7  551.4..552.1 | 0.92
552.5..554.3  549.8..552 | 1.04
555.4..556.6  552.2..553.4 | 1.05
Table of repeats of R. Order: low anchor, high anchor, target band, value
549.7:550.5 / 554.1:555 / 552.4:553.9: 0.01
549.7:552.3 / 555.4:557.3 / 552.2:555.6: 0.02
